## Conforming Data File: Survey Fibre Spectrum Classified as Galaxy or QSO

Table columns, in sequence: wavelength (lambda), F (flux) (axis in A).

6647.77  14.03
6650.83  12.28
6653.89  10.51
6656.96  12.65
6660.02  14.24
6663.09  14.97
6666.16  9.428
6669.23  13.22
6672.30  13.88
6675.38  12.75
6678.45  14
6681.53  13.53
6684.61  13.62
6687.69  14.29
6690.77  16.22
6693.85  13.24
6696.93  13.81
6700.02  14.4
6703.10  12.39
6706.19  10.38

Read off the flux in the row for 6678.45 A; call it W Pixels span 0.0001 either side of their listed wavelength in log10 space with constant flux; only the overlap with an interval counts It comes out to 14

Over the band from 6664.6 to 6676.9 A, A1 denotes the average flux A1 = 12.3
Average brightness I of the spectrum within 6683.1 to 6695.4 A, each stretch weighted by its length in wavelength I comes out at 14.3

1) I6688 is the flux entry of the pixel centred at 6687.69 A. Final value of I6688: 14.29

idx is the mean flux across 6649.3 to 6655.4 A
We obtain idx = 11.4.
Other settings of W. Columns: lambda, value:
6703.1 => 12.39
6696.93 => 13.81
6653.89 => 10.51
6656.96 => 12.65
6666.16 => 9.428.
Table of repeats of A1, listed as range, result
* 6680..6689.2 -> 13.8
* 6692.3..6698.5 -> 13.5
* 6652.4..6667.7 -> 12.4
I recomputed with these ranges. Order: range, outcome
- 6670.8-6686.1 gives 13.5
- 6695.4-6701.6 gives 14.1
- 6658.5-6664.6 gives 14.6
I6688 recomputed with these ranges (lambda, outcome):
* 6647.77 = 14.03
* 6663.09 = 14.97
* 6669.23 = 13.22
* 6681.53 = 13.53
